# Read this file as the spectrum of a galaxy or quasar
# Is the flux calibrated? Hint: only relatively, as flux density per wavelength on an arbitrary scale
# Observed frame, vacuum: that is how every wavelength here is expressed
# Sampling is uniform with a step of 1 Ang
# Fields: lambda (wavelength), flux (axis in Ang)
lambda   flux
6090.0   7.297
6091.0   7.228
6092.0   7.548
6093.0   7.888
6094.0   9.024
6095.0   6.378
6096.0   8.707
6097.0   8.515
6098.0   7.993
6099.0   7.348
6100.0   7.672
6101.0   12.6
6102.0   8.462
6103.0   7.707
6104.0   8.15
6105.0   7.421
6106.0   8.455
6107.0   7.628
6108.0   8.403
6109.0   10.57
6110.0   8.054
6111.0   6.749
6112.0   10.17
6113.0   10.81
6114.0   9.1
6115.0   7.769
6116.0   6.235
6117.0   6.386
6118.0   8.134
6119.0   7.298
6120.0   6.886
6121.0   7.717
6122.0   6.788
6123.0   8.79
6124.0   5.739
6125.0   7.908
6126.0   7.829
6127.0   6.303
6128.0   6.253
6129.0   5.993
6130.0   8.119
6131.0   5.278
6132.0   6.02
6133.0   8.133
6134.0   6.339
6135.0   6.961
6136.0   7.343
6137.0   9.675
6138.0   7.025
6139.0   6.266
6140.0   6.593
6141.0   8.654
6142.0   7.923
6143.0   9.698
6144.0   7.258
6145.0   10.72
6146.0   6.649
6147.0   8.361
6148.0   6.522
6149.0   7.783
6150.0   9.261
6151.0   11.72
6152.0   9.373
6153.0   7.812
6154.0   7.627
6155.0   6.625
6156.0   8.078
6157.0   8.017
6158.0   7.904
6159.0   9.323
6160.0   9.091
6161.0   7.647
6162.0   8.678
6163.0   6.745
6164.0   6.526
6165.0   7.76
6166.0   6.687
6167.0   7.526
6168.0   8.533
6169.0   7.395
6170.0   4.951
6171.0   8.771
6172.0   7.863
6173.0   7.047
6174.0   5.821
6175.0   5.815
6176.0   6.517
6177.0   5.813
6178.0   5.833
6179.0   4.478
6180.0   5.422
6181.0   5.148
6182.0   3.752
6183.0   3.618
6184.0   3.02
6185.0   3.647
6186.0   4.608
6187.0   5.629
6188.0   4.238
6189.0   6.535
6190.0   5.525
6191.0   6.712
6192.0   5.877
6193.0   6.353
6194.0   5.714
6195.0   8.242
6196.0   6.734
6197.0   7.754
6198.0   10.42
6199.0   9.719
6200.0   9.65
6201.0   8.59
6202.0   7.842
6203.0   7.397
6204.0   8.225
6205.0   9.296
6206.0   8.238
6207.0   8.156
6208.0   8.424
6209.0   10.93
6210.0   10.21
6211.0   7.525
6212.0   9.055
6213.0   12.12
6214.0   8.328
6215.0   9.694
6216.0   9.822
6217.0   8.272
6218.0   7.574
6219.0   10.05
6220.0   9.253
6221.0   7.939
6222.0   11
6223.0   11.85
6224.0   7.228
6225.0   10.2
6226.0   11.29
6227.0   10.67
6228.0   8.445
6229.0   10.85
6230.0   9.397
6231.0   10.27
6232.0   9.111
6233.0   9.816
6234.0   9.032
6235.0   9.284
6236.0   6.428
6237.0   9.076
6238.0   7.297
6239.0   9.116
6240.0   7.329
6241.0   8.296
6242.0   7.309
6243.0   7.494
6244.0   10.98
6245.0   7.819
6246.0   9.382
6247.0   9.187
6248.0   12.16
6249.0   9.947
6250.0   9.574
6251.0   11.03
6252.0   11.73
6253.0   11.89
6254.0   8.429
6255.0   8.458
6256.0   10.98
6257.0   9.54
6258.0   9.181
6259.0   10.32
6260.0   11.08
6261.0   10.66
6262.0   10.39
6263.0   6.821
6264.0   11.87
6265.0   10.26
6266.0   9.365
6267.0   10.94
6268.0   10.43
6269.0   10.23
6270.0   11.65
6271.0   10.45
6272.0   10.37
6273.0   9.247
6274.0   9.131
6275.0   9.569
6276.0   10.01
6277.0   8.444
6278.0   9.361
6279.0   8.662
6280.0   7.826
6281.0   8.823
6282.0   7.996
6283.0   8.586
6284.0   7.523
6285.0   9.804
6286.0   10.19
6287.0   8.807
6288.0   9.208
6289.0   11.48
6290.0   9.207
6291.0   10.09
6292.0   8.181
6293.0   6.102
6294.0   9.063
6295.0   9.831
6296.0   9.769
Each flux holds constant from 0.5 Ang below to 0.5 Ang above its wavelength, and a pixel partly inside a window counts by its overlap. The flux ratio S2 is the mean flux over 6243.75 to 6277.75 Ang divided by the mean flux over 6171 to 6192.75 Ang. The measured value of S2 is 1.84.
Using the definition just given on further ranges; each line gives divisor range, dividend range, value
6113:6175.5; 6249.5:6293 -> 1.27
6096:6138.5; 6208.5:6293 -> 1.22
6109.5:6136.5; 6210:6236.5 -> 1.28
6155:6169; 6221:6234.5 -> 1.26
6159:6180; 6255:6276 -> 1.44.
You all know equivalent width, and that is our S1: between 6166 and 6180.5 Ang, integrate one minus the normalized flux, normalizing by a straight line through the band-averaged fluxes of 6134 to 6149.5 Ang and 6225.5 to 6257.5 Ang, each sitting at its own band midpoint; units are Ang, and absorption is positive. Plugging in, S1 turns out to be 3.0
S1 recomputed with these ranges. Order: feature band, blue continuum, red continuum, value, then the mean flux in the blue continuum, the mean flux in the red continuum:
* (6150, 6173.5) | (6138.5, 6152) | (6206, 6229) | 1.7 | 8.3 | 9.46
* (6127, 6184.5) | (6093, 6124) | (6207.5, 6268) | 9.7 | 8.15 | 9.54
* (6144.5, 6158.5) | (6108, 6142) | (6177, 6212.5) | -2.0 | 7.53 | 6.91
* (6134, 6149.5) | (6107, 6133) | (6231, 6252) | 0.1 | 7.58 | 9.08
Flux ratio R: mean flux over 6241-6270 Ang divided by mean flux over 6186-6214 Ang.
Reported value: 1.25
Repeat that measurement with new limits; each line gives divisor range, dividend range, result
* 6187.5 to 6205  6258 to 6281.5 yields 1.32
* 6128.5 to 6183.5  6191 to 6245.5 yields 1.21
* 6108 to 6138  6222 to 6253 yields 1.25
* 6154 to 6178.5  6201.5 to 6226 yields 1.25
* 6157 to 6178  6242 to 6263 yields 1.35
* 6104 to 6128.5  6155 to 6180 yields 0.92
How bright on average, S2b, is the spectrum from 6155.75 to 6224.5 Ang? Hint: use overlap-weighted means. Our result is 7.51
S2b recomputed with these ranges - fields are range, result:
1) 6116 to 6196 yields 6.99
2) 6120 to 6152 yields 7.62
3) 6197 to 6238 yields 9.22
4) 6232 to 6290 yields 9.47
